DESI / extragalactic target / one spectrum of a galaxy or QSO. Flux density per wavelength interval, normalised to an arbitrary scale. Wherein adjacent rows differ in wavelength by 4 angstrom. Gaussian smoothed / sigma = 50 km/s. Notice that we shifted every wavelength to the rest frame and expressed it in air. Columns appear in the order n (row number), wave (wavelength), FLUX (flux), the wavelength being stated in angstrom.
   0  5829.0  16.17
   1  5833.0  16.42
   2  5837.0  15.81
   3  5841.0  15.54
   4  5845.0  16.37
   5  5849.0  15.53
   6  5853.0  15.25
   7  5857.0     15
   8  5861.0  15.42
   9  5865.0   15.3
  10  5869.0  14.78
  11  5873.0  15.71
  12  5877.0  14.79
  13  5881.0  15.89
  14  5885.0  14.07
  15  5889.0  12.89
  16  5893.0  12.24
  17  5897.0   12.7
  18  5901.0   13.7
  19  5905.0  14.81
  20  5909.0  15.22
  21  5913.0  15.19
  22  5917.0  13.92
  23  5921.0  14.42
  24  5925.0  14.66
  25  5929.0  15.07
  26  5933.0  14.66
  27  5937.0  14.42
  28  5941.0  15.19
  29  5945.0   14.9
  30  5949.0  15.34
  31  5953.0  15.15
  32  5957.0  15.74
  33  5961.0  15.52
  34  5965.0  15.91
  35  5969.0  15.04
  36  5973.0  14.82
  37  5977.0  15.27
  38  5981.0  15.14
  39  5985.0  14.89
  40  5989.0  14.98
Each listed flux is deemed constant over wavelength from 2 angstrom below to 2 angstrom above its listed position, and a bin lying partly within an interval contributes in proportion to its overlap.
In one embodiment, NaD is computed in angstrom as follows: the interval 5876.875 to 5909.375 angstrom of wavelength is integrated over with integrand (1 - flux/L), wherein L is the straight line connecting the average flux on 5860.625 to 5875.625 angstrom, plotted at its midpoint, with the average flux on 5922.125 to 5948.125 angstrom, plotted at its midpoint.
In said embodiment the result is 2.5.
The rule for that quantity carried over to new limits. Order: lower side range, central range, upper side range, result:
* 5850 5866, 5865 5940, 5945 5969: 4.4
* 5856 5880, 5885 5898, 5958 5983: 2.0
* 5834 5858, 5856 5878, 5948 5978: 0.6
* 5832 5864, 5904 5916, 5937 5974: 0.3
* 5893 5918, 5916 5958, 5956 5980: -0.3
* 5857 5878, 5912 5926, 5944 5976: 0.7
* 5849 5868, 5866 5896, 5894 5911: 0.6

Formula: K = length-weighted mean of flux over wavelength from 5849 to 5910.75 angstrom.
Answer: 14.5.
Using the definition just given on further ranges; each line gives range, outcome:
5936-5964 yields 15.2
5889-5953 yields 14.4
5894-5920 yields 14.2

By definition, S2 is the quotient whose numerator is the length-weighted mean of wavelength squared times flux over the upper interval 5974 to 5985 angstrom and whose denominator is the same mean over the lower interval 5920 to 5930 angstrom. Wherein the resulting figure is 1.0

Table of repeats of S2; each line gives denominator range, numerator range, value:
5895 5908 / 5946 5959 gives 1.13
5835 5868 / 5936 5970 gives 1.02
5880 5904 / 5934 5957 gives 1.13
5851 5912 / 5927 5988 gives 1.07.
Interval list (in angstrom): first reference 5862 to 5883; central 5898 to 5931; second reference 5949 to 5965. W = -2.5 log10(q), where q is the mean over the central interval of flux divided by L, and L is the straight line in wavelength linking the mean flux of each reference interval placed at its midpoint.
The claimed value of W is 0.06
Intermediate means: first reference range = 15.3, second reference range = 15.5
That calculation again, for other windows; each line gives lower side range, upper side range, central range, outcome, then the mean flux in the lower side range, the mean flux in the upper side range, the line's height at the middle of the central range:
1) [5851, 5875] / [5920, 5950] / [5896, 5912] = 0.06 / 15.2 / 14.8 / 15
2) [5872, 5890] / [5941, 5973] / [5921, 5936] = 0.03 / 14.7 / 15.3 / 15.1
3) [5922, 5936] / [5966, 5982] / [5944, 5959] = -0.03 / 14.7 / 15.1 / 14.9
